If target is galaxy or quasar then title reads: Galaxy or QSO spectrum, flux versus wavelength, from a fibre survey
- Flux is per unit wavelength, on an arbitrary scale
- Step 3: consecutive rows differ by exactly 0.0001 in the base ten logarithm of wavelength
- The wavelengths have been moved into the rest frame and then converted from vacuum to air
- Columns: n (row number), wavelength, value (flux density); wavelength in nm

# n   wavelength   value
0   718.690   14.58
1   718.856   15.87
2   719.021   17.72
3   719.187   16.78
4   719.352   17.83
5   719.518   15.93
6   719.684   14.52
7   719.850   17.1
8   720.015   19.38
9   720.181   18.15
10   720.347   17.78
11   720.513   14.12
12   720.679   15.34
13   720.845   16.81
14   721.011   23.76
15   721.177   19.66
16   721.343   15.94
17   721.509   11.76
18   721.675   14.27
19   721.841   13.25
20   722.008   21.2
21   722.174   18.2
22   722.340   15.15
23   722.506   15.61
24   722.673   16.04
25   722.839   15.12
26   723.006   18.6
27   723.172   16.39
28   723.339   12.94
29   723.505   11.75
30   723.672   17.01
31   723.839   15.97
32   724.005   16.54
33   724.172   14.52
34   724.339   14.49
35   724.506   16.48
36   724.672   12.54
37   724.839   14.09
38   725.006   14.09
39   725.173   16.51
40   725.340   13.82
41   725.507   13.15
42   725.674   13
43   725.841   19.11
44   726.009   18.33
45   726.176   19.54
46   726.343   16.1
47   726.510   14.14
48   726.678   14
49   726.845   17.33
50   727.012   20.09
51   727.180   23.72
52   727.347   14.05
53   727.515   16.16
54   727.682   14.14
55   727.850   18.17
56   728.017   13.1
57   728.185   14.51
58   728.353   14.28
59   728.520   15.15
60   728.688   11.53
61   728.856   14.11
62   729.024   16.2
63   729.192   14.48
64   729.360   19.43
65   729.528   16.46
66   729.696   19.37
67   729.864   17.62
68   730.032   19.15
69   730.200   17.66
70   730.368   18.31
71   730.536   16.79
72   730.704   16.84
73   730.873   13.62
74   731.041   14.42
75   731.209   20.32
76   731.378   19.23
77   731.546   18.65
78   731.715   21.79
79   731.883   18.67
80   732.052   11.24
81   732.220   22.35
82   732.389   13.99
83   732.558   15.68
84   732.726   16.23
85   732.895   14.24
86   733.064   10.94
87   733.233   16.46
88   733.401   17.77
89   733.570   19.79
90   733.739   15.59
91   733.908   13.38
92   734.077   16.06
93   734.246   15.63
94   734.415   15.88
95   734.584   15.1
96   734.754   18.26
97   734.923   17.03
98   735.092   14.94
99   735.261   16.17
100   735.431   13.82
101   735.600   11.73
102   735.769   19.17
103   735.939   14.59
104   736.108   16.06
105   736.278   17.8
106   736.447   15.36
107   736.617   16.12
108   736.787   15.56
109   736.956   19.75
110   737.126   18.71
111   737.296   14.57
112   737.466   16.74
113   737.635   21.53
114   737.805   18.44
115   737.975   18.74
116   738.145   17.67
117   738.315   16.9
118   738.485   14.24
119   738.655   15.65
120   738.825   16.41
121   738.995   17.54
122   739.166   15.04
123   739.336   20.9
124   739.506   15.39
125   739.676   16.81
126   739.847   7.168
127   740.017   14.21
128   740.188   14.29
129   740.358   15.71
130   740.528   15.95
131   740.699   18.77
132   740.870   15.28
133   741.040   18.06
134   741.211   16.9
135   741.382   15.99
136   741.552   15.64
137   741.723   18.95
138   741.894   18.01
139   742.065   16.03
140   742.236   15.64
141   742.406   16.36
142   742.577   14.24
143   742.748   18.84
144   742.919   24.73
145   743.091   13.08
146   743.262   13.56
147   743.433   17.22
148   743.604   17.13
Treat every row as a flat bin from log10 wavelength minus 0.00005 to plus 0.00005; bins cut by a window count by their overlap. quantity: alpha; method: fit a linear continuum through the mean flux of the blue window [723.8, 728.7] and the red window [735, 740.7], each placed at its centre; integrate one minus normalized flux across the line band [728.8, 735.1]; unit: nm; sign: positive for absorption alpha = -0.30 nm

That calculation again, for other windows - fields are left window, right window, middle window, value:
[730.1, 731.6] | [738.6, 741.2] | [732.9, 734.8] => 0.12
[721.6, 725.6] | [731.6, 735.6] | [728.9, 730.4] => -0.17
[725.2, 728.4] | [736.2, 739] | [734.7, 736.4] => 0.11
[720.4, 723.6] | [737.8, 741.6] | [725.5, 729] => 0.04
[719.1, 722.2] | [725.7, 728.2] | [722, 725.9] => 0.34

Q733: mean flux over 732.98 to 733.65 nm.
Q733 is 16.2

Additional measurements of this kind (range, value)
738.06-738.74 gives 16.1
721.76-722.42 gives 17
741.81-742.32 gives 16.5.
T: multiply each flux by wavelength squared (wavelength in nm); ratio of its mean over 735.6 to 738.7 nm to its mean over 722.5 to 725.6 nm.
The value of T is 1.2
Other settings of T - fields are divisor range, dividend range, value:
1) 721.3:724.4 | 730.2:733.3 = 1.10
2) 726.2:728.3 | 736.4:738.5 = 1.09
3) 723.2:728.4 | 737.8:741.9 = 1.08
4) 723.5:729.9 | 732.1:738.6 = 1.06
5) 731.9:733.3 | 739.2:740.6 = 1.00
